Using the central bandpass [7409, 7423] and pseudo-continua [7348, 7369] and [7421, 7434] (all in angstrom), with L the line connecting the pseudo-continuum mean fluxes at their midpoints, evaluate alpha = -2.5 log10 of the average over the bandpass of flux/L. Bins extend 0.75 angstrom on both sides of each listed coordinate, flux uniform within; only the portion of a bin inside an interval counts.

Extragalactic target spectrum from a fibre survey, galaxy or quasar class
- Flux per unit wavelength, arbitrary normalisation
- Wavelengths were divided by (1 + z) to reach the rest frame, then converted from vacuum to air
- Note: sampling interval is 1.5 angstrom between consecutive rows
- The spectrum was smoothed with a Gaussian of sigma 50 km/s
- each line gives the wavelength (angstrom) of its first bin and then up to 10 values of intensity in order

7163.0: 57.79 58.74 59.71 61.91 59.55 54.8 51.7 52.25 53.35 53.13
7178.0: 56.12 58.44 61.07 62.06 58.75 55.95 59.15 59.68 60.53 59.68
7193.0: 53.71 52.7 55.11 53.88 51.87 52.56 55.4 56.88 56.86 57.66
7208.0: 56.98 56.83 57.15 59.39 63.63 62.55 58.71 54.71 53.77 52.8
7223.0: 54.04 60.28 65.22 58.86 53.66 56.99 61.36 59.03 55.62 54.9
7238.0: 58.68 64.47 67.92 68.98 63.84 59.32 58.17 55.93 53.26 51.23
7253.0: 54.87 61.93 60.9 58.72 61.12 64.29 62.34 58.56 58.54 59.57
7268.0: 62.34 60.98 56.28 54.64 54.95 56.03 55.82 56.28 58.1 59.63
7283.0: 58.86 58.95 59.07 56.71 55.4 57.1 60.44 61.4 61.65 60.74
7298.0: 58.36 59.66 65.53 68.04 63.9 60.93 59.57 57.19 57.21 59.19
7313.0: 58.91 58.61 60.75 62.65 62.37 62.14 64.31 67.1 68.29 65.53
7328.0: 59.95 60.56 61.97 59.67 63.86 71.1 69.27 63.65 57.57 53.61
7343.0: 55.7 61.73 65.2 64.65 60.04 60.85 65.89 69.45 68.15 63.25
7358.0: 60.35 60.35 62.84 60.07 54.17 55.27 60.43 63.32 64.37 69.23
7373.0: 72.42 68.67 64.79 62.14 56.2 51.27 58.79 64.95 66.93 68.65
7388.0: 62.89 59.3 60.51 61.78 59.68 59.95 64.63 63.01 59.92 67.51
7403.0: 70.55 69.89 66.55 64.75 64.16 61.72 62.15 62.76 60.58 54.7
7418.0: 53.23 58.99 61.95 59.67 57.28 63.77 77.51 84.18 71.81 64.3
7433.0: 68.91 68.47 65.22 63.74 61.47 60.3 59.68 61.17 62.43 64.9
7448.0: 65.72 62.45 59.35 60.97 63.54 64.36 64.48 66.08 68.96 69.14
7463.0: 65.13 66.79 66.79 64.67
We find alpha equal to 0.12 mag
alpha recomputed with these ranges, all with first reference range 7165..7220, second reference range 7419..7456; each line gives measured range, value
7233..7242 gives -0.04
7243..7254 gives 0.03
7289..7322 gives 0.00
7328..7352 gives -0.01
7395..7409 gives -0.03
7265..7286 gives 0.03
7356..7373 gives 0.01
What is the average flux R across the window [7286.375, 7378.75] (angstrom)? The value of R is 62.1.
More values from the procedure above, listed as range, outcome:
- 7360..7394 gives 62.2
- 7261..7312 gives 59.3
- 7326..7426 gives 62.4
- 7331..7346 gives 62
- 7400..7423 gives 62.6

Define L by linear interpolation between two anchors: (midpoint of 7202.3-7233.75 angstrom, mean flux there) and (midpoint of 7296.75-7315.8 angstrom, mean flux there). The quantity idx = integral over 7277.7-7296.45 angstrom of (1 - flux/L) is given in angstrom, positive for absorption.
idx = 0.41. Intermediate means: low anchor 57.9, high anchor 60.6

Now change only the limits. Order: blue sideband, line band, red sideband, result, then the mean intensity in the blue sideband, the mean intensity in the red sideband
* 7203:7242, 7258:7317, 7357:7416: 0.7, 58.5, 62.7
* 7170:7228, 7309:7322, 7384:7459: 0.0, 56.9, 63.8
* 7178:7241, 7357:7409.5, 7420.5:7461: 0.2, 57.7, 65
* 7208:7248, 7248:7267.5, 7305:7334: 0.4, 59.2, 61.5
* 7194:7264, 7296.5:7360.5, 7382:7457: -1.3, 58.2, 63.7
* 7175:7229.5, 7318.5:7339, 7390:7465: -1.1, 57.2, 64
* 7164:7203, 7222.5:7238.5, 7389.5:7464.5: 0.0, 56.6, 63.9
